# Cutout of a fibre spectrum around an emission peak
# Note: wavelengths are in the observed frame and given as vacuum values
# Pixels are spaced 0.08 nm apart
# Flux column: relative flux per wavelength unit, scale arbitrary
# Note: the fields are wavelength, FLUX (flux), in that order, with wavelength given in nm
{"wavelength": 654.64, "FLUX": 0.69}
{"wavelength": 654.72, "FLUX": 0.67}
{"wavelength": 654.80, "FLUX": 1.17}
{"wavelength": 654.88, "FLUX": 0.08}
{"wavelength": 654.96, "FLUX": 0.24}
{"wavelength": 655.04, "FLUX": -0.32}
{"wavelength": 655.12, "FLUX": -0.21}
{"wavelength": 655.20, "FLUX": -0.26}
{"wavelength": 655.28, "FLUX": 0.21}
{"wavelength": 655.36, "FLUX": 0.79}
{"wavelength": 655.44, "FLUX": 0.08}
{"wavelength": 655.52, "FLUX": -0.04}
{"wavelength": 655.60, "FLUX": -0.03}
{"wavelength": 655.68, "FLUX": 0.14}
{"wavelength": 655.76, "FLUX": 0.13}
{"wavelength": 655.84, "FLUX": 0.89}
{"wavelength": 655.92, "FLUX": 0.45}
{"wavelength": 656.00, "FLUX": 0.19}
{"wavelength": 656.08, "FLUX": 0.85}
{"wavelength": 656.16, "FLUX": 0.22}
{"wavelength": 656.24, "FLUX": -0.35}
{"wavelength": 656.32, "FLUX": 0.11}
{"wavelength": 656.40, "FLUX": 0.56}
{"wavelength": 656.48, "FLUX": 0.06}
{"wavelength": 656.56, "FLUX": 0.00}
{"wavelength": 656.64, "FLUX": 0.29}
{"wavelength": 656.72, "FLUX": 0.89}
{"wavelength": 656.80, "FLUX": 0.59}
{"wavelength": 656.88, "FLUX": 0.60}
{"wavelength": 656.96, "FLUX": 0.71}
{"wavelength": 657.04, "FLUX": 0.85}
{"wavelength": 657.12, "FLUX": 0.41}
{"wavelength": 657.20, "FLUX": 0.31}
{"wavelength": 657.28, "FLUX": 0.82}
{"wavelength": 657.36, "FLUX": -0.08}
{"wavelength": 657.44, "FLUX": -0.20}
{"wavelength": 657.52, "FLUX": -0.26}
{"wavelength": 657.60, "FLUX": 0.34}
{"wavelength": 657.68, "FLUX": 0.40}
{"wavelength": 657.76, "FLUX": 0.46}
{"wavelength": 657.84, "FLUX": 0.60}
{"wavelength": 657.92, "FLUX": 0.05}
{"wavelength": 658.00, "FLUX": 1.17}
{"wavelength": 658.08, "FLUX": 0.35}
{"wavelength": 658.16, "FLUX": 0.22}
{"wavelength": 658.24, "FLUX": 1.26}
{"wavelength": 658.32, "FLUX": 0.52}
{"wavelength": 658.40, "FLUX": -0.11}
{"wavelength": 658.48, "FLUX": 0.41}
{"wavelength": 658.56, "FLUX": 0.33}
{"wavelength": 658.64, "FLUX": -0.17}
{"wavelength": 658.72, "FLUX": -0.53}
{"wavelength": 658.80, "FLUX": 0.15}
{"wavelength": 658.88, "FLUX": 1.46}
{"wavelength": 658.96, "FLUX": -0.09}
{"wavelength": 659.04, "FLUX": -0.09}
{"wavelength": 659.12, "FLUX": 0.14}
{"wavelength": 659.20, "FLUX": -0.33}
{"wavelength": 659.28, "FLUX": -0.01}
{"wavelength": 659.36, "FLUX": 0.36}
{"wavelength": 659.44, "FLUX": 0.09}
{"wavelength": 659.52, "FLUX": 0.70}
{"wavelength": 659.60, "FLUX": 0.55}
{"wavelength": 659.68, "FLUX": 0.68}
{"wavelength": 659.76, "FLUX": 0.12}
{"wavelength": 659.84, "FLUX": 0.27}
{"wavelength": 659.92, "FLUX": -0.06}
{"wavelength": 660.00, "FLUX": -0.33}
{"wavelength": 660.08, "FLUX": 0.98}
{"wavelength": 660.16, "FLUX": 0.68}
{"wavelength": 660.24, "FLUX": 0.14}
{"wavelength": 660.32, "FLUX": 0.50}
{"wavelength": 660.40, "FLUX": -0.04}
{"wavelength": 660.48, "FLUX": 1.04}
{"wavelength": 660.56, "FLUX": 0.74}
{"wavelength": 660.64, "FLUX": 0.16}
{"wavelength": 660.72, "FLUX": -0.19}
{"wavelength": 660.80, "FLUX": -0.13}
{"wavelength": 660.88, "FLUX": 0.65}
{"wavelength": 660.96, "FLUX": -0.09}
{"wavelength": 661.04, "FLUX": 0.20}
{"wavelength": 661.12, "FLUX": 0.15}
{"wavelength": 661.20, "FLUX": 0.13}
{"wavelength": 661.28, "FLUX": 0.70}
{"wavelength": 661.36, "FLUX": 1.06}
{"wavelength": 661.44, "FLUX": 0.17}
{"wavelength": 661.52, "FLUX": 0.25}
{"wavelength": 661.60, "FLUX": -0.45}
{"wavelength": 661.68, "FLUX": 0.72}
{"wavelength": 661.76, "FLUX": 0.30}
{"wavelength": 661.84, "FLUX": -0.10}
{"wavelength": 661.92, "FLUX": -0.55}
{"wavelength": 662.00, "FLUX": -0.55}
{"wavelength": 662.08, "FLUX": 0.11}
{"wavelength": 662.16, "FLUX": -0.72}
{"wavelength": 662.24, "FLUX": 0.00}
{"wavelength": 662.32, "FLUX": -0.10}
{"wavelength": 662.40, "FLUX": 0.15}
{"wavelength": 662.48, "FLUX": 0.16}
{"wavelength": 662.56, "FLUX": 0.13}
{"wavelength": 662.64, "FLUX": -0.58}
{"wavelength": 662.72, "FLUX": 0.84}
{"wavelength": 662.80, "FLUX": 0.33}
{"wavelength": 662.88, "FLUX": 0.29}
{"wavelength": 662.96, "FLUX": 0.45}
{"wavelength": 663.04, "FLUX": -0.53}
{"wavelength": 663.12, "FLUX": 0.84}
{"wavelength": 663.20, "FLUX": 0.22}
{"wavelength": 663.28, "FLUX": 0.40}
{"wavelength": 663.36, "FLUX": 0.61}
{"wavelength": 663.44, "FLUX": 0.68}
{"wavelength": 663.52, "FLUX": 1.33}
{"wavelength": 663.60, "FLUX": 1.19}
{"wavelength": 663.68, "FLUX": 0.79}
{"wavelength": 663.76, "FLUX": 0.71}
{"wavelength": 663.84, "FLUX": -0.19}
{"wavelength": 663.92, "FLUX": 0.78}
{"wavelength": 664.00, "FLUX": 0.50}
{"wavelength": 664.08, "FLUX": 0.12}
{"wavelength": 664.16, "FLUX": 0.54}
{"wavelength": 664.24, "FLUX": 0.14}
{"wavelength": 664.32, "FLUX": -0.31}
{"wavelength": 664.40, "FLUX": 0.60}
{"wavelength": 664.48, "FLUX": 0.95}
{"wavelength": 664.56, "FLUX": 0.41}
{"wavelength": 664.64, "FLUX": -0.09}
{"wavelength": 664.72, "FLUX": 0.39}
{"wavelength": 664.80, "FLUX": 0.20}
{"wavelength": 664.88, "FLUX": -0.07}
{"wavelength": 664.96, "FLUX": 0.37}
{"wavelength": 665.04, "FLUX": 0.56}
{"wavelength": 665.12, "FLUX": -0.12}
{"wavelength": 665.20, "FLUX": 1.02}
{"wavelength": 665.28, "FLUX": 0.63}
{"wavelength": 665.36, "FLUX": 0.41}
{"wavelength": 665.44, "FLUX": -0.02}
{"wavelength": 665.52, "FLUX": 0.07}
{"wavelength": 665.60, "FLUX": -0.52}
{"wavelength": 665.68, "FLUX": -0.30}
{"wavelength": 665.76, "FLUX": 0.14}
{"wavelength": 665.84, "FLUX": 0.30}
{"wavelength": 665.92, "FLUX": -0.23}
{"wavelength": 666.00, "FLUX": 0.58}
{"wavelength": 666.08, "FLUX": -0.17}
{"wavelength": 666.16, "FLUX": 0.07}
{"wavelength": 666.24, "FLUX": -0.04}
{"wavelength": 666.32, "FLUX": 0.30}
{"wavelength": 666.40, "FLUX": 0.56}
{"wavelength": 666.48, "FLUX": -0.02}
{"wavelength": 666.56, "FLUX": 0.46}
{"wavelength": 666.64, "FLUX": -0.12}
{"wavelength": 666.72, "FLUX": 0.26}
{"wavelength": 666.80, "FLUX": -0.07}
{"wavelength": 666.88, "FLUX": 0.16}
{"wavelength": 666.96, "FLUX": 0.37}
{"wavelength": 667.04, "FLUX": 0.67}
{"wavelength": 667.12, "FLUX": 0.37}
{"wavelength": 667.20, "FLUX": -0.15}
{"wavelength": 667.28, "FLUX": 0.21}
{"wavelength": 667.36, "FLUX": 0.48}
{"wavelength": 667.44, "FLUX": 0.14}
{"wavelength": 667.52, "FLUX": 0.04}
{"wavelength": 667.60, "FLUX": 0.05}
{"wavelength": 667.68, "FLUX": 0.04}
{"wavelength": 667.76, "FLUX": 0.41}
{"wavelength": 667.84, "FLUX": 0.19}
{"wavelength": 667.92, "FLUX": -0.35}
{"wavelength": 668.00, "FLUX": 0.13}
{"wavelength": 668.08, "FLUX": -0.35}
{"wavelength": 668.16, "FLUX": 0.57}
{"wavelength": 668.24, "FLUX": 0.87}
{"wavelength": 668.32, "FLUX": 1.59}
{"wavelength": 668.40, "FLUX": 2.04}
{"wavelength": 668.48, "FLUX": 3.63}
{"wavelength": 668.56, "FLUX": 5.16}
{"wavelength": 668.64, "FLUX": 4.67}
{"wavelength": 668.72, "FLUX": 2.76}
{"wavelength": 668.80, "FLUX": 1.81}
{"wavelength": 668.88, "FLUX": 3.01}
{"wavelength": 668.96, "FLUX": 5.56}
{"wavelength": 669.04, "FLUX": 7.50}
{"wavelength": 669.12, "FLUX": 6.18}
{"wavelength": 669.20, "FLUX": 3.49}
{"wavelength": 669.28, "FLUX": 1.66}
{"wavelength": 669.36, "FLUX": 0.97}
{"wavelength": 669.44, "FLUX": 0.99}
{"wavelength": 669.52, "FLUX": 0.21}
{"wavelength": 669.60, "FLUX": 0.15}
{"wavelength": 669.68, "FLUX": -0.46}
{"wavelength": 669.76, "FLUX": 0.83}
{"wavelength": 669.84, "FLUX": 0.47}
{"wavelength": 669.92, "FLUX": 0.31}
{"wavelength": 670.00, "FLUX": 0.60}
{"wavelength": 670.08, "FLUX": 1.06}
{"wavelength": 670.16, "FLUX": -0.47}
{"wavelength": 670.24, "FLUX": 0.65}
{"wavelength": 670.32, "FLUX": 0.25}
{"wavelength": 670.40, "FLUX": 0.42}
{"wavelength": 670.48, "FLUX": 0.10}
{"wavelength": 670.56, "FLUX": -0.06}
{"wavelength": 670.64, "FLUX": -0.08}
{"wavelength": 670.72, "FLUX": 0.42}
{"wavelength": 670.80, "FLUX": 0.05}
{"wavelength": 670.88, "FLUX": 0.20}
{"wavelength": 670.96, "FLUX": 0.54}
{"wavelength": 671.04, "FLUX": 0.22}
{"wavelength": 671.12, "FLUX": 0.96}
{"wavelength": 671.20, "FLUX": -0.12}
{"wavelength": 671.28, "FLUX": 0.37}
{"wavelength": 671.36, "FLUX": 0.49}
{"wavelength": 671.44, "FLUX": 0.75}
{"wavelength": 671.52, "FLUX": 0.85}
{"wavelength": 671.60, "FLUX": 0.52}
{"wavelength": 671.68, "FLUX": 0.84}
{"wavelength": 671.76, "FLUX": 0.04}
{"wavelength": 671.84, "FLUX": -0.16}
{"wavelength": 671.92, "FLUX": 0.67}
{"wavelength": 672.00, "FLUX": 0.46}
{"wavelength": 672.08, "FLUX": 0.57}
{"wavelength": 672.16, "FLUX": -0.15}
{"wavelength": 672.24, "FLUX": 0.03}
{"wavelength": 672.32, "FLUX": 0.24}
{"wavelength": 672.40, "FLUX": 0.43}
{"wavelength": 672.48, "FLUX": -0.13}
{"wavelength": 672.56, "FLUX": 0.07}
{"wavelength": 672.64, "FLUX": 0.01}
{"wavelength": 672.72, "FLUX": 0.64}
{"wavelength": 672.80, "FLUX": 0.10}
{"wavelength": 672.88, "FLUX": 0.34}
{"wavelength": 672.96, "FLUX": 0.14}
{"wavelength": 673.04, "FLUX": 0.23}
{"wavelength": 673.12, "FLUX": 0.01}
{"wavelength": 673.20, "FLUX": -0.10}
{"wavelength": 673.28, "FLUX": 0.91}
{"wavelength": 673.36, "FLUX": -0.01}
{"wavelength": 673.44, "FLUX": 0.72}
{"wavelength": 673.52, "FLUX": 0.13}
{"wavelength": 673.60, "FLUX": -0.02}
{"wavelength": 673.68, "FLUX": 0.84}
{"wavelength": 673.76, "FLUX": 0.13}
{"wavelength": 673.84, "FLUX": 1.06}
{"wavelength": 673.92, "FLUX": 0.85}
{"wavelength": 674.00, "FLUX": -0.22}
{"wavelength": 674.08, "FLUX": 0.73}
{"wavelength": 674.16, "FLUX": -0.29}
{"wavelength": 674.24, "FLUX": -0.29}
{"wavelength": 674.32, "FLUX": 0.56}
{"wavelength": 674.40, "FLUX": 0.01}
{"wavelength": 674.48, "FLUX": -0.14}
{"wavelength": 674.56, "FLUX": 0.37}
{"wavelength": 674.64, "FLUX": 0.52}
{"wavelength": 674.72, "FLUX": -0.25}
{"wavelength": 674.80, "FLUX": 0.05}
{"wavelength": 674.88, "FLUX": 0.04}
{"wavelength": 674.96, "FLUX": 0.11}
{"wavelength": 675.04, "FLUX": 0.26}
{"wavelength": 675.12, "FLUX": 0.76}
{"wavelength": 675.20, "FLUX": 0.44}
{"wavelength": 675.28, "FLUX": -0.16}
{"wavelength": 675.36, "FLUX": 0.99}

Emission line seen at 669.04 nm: [O II] 3727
